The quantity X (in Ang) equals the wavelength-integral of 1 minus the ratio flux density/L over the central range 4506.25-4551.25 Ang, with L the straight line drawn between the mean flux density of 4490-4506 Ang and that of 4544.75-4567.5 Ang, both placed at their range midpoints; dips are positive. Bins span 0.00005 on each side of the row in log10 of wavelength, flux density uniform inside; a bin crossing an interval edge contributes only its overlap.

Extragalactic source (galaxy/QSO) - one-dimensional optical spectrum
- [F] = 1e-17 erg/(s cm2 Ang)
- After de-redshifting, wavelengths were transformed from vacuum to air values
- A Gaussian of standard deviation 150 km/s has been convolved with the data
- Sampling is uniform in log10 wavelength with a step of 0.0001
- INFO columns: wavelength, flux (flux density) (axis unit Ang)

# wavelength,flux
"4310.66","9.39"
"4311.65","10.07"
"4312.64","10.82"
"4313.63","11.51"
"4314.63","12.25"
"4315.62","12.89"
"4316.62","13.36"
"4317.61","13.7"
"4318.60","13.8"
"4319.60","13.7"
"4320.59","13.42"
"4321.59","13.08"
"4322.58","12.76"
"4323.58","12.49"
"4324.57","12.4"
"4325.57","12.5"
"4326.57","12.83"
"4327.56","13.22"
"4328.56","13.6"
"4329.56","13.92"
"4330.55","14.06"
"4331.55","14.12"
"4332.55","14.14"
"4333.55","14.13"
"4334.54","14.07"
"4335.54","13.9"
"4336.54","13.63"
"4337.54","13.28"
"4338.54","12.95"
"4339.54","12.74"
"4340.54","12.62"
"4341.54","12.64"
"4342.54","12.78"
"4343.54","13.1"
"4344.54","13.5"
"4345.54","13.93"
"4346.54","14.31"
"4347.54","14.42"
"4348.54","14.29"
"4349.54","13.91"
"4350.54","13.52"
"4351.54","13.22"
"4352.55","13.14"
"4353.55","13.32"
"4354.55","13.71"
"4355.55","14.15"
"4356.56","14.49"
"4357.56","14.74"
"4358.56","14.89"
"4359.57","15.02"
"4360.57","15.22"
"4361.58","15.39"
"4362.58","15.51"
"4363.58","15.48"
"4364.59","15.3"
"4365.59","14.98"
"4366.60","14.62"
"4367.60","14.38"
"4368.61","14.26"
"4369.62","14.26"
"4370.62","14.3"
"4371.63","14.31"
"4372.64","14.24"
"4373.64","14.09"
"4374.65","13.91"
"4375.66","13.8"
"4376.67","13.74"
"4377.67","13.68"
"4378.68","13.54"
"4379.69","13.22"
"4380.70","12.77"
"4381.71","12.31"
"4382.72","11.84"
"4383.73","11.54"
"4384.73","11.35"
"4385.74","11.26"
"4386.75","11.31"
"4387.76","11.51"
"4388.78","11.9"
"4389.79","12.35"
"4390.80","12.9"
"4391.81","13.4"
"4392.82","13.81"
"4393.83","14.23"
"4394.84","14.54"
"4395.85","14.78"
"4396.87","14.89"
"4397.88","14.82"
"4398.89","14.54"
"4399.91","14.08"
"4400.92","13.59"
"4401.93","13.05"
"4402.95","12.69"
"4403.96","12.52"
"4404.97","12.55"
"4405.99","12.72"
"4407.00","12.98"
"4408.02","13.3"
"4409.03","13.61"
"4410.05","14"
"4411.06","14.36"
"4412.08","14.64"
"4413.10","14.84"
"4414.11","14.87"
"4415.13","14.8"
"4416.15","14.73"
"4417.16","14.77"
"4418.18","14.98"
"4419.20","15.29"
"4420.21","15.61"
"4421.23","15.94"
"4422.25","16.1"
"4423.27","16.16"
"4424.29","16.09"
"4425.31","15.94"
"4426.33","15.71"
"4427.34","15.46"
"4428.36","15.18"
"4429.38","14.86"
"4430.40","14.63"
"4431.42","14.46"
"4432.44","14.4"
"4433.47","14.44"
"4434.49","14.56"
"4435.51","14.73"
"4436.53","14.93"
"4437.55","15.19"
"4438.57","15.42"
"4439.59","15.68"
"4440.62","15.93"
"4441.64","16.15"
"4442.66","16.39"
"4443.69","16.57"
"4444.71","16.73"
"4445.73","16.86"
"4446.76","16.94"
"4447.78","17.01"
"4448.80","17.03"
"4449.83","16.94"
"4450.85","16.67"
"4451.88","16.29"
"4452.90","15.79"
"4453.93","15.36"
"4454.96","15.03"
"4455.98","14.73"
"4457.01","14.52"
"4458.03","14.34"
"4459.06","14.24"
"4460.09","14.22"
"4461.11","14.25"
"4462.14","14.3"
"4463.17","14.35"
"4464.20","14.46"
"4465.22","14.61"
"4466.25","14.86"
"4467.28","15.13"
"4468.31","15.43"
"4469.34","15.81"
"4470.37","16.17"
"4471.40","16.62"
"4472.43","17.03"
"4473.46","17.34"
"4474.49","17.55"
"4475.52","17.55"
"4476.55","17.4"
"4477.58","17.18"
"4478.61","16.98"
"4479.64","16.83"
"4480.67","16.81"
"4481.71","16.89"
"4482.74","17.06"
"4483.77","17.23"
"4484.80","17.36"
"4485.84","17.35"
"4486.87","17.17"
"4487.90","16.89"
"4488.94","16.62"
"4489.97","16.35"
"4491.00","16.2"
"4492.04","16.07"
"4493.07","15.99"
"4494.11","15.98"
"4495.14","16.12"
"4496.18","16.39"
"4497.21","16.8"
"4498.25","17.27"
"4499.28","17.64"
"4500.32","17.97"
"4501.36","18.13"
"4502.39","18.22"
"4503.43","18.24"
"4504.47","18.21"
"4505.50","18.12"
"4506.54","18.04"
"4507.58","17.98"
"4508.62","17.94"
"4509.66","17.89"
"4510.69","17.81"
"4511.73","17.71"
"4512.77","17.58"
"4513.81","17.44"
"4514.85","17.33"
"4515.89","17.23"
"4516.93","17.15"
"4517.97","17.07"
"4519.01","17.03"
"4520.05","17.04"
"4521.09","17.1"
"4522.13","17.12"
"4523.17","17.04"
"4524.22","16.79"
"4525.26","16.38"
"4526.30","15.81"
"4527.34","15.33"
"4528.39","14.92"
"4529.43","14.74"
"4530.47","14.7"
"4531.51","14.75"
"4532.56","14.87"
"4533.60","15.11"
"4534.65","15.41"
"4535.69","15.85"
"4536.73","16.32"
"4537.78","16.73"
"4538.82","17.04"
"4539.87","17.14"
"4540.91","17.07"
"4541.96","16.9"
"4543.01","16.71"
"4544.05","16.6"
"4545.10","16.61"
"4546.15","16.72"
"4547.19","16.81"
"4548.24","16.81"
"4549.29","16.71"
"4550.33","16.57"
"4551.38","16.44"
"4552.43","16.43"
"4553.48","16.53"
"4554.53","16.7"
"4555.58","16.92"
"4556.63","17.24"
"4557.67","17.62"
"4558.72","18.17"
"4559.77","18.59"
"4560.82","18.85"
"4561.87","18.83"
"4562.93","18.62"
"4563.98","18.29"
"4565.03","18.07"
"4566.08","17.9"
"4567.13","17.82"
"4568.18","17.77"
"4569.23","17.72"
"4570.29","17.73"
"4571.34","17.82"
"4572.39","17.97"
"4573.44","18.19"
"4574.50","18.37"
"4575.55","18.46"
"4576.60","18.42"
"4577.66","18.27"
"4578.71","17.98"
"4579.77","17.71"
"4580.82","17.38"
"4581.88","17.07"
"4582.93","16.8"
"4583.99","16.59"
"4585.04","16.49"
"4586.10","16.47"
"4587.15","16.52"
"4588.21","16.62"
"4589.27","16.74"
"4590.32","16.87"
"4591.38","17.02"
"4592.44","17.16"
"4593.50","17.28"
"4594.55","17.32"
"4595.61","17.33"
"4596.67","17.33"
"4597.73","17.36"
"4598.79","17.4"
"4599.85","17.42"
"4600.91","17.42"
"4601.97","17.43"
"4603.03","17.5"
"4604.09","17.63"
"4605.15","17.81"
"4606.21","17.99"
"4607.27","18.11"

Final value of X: 1.69 Ang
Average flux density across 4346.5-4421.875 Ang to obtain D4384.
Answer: 13.9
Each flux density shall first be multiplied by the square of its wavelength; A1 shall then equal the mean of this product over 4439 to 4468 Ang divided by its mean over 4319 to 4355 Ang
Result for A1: 1.22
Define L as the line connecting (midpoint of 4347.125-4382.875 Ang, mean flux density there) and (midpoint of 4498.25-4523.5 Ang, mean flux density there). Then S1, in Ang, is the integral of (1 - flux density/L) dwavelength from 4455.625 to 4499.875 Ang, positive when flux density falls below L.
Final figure 1.82 Ang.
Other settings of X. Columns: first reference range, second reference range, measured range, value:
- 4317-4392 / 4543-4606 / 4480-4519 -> -2.8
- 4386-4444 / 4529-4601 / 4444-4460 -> -0.8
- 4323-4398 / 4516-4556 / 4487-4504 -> -1.3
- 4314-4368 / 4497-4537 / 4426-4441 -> 0.4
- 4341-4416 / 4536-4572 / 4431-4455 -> -1.2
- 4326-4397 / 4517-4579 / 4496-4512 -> -1.6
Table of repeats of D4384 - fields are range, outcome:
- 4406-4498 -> 15.7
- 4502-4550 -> 16.8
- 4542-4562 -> 17.1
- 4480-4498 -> 16.7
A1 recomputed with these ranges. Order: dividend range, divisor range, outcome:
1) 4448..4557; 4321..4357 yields 1.32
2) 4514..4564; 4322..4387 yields 1.33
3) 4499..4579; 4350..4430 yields 1.31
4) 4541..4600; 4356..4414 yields 1.37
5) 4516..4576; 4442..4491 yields 1.09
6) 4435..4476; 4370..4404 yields 1.22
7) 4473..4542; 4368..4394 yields 1.37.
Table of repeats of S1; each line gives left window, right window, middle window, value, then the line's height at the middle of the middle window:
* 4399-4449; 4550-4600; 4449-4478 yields -0.1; 15.6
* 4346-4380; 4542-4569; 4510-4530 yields 0.0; 16.8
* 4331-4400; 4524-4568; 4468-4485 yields -1.5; 15.6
